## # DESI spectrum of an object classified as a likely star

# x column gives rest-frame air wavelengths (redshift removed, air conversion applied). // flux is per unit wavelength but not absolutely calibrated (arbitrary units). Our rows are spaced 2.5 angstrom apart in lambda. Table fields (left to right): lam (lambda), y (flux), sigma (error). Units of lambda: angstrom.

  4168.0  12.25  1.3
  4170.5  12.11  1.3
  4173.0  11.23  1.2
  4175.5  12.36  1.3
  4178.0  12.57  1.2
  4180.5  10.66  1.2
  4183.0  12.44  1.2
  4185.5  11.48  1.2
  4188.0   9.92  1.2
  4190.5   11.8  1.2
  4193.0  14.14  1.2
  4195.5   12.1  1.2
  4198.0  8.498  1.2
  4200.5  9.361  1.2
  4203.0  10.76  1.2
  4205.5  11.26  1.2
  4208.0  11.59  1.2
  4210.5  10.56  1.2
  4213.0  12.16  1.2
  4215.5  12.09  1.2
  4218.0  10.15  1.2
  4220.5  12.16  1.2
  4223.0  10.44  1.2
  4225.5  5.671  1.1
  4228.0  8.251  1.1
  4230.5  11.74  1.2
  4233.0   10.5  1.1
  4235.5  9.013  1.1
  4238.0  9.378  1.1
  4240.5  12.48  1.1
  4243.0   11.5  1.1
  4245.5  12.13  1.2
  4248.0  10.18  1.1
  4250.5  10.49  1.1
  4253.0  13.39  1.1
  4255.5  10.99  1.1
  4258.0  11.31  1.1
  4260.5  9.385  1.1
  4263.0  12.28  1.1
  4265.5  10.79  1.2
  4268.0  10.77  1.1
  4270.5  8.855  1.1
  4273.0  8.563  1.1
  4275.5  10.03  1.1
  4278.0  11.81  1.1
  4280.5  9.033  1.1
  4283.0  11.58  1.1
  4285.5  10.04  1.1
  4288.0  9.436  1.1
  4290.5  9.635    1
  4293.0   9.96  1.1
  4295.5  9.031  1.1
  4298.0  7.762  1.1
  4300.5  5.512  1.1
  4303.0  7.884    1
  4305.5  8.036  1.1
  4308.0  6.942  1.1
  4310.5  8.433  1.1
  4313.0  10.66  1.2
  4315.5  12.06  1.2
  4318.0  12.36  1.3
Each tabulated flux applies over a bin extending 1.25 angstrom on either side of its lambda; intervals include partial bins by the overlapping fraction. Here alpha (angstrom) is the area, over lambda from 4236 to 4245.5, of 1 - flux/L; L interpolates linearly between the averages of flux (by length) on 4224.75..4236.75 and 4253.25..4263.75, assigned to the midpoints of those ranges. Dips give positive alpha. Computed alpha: -1.1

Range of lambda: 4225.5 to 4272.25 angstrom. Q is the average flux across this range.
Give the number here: 10.6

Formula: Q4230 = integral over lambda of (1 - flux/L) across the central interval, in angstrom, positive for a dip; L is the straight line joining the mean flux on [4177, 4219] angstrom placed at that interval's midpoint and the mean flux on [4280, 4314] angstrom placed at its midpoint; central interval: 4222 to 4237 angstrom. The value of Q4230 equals 1.8 angstrom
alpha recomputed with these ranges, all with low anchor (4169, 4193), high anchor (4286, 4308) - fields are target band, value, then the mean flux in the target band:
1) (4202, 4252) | -1.1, 10.6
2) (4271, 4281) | -1.0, 9.85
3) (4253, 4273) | -2.8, 10.7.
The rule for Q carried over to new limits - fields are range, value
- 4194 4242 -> 10.5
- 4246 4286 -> 10.6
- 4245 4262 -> 11.1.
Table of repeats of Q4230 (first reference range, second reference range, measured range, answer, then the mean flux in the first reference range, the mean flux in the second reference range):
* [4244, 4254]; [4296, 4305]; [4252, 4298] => -4.8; 11.5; 7.3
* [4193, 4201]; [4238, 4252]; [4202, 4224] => -0.8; 10.7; 11.2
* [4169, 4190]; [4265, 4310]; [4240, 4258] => -2.7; 11.6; 9.16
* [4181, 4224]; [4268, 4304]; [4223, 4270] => -1.7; 11.2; 9.29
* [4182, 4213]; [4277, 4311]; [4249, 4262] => -1.7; 11.2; 8.93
